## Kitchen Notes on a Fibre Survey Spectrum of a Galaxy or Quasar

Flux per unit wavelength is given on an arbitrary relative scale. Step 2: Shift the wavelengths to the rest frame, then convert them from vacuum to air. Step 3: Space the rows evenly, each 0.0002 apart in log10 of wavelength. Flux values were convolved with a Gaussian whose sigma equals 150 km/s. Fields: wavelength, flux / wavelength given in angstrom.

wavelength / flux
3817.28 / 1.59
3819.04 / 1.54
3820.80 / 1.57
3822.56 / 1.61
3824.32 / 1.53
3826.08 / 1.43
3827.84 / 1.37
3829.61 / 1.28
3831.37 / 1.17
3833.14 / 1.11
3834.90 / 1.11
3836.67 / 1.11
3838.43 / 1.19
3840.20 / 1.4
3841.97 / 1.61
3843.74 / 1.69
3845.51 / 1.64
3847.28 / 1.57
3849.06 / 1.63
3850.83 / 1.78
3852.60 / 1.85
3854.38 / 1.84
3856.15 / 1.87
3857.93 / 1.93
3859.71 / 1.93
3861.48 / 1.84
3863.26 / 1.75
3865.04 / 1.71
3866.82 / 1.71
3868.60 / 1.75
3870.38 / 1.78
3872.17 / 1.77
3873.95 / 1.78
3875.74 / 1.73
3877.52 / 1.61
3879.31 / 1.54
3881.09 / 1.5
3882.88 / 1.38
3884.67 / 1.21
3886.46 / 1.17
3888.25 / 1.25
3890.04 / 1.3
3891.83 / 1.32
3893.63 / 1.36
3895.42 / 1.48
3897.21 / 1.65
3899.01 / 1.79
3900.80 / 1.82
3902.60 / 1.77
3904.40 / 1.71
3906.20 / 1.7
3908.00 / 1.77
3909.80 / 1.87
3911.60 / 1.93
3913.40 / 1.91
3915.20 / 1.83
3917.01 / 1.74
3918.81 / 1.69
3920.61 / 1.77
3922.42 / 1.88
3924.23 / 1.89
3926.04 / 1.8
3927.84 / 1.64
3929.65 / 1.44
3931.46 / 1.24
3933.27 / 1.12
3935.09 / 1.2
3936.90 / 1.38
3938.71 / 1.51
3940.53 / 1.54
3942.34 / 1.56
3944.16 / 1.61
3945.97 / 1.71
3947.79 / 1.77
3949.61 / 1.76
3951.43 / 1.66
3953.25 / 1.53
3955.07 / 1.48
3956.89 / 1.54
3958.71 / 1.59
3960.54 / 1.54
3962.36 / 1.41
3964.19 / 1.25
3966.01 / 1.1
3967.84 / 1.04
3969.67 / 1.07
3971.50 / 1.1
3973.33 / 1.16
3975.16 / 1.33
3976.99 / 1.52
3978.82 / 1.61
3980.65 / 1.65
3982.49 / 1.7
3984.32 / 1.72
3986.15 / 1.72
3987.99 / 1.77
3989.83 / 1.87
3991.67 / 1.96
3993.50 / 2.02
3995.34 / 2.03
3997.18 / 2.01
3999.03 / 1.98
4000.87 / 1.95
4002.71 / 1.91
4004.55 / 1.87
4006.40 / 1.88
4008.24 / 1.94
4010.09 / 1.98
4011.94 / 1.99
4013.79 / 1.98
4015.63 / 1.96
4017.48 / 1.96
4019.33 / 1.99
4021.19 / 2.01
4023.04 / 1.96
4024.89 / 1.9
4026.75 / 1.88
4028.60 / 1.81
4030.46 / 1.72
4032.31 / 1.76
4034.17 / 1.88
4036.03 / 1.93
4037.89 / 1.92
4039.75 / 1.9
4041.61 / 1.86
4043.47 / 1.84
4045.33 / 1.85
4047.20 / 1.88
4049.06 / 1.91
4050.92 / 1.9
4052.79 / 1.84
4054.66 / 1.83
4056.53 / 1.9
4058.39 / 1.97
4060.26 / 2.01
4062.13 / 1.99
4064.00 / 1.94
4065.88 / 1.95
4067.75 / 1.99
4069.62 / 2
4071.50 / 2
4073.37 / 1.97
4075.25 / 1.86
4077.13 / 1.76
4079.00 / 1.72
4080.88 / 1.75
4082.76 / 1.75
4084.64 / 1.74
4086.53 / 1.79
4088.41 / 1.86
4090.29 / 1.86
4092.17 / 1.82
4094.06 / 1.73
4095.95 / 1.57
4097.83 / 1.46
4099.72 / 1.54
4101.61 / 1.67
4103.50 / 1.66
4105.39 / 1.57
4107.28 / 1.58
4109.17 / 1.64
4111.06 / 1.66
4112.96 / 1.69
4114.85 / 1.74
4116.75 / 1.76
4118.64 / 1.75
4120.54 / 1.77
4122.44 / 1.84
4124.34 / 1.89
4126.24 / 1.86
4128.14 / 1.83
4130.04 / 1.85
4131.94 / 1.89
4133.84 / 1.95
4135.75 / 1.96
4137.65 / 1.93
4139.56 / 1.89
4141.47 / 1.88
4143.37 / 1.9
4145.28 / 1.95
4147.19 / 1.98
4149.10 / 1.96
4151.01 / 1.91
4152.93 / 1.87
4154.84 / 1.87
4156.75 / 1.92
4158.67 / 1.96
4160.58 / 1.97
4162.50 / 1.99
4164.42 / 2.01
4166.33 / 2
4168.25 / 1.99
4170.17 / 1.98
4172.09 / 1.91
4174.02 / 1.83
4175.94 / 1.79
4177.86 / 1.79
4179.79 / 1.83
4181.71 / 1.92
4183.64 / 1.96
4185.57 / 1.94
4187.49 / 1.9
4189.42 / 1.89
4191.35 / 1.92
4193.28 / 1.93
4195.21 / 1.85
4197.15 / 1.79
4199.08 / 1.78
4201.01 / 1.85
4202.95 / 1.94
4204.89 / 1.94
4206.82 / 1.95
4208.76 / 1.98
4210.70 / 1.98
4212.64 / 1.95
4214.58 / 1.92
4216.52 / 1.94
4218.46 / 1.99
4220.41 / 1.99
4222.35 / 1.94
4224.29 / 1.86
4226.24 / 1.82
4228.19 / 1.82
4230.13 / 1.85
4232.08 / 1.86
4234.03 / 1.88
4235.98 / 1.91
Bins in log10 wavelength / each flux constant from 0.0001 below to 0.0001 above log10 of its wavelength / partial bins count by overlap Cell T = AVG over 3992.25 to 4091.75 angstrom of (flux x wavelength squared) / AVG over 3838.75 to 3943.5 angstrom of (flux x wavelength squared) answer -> 1.26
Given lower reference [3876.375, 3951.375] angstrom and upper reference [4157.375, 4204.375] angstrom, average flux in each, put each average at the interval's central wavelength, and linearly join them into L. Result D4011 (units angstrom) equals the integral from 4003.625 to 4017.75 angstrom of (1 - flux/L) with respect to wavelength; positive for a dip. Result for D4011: -2.0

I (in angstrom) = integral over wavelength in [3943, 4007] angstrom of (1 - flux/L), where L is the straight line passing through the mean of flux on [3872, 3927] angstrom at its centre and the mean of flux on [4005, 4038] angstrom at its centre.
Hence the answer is 6.69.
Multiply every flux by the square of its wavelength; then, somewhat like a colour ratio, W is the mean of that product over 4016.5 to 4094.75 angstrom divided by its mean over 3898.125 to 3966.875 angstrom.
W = 1.24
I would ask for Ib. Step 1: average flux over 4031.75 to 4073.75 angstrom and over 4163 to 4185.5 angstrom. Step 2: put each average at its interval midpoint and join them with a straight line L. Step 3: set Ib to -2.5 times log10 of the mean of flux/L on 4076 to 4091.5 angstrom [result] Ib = 0.08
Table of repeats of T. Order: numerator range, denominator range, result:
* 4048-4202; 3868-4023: 1.23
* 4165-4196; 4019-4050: 1.09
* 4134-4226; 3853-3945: 1.35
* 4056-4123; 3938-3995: 1.22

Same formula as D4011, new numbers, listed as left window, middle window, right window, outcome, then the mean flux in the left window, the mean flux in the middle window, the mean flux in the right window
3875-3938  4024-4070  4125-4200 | -3.5 angstrom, 1.58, 1.89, 1.91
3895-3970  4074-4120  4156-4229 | 2.2 angstrom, 1.59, 1.71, 1.91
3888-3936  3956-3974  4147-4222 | 4.3 angstrom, 1.63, 1.28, 1.92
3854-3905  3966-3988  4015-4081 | 4.5 angstrom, 1.63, 1.42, 1.9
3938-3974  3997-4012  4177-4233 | -3.9 angstrom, 1.45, 1.94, 1.9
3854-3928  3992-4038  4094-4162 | -4.8 angstrom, 1.68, 1.93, 1.8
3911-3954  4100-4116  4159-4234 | 1.5 angstrom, 1.63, 1.65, 1.91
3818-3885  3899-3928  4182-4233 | -2.9 angstrom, 1.58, 1.8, 1.91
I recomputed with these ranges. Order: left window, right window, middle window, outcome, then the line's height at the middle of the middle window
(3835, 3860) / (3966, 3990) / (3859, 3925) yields -4.2 angstrom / 1.57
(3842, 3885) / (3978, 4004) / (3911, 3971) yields 8.3 angstrom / 1.79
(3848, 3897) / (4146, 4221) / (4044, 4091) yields -1.9 angstrom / 1.81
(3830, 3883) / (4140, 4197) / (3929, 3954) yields 2.8 angstrom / 1.69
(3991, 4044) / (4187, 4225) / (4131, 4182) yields -0.1 angstrom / 1.92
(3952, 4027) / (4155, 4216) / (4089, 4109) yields 1.9 angstrom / 1.82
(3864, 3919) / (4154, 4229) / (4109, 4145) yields 0.4 angstrom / 1.85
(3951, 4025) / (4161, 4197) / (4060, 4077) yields -1.6 angstrom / 1.79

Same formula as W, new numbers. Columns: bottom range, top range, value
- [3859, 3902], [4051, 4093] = 1.30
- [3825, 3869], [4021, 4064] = 1.33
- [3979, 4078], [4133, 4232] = 1.09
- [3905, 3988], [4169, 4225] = 1.38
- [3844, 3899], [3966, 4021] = 1.14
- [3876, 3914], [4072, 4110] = 1.20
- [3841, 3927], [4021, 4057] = 1.20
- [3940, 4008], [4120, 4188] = 1.28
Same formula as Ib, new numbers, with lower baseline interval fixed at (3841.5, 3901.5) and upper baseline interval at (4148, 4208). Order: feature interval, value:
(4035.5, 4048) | -0.06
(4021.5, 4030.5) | -0.06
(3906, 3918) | -0.10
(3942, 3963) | 0.07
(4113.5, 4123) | 0.05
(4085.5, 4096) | 0.03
